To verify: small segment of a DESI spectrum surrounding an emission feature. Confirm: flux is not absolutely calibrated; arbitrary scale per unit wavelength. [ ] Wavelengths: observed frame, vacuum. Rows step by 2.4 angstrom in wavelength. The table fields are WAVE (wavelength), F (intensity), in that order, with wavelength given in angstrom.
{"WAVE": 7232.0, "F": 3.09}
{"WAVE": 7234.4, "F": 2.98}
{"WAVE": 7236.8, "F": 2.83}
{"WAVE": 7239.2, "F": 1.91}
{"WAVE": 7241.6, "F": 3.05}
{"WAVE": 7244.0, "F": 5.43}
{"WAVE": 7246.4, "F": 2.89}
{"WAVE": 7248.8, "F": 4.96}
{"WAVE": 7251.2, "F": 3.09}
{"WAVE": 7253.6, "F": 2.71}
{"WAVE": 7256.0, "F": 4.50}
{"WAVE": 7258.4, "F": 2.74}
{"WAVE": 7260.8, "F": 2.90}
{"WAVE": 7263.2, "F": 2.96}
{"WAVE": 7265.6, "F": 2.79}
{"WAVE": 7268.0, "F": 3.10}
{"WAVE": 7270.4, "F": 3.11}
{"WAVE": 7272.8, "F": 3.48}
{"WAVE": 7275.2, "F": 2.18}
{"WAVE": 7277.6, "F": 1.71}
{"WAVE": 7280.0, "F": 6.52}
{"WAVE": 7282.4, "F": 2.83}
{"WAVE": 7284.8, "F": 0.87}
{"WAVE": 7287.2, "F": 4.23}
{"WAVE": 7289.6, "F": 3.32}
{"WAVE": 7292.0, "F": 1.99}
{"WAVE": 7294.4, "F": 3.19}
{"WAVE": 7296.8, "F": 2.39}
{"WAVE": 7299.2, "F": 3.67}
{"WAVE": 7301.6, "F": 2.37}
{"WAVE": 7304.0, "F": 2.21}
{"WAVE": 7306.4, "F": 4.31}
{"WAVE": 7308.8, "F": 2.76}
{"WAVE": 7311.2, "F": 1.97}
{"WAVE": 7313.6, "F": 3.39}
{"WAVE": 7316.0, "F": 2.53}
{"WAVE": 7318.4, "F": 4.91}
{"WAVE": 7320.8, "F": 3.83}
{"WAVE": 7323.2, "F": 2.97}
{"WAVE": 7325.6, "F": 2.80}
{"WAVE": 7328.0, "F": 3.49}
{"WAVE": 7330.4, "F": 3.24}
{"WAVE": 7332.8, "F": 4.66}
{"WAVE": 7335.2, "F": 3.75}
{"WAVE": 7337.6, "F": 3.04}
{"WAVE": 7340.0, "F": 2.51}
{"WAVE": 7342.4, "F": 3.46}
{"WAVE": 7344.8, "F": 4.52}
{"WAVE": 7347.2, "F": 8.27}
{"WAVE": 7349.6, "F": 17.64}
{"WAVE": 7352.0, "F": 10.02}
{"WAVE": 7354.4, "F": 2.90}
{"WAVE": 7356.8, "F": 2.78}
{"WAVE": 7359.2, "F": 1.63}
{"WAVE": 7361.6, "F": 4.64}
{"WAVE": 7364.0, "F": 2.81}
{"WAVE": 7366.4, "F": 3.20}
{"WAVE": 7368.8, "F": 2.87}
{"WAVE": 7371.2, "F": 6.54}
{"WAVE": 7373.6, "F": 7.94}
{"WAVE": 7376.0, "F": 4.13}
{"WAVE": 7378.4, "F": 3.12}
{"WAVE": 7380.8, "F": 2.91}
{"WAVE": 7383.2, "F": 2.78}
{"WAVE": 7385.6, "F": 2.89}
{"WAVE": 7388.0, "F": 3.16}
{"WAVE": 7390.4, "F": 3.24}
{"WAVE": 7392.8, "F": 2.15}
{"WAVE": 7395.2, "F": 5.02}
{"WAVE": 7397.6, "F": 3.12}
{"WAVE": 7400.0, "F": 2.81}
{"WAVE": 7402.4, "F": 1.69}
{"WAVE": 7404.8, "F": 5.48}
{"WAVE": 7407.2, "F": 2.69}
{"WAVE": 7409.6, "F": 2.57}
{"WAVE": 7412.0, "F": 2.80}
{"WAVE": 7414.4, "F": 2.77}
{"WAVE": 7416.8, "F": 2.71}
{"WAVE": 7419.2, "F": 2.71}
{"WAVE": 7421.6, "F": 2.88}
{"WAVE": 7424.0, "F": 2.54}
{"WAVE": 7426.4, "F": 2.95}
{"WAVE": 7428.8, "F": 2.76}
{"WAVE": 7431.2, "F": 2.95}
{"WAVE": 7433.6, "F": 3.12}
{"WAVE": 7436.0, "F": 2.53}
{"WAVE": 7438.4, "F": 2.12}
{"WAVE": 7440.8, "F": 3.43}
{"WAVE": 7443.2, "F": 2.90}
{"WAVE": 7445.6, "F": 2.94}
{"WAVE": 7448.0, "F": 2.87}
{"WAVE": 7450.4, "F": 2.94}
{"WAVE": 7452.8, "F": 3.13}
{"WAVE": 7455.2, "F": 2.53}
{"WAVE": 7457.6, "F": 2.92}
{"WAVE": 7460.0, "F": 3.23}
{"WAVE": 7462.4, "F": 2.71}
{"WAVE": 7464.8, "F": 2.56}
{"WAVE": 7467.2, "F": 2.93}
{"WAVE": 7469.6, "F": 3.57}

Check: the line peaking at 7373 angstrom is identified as [N II] 6583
